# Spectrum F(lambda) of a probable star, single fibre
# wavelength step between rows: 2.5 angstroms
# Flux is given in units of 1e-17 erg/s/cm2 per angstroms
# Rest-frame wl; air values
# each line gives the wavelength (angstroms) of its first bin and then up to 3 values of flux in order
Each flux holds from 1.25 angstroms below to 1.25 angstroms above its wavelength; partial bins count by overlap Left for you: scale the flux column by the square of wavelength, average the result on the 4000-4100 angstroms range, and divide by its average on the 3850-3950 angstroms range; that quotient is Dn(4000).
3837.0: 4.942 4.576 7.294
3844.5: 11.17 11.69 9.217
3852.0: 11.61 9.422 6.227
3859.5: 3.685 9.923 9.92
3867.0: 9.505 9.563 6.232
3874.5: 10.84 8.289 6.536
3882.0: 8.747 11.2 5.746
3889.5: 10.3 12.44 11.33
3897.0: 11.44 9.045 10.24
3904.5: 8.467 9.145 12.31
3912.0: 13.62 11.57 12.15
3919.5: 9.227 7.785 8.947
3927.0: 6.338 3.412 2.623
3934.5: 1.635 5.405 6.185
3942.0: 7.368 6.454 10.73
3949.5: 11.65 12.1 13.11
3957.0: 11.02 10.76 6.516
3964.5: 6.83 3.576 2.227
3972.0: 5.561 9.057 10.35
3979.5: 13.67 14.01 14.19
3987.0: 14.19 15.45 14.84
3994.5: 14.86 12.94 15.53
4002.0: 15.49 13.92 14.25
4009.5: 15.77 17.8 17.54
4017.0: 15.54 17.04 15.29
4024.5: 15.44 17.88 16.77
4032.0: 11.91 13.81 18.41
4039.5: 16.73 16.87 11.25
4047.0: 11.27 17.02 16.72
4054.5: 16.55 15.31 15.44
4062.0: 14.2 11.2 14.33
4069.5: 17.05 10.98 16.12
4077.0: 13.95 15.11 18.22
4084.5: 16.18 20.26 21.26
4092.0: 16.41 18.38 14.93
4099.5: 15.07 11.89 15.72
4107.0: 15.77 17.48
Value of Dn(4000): 1.96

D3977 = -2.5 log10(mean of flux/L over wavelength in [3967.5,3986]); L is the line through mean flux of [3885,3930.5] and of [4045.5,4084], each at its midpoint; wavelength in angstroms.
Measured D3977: 0.24 mag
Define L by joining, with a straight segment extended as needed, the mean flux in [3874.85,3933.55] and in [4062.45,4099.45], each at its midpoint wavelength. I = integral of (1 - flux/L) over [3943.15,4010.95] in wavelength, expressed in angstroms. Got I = 3.4 angstroms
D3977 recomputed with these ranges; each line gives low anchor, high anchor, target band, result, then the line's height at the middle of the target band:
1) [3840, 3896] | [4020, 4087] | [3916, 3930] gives 0.31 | 10.9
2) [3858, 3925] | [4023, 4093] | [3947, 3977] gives 0.37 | 12.1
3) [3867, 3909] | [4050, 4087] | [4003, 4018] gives -0.18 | 13.4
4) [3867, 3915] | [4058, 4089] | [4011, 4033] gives -0.17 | 13.8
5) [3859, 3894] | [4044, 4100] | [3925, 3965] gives 0.43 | 11.3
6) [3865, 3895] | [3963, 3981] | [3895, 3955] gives -0.06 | 8.32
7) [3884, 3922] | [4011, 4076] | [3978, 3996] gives -0.08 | 13.4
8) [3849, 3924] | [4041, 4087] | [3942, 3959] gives 0.09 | 11.5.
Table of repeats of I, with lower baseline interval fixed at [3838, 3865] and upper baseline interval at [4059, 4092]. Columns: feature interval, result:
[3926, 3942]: 9.6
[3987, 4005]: -2.1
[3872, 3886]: 0.9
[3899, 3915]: -0.5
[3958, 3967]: 3.4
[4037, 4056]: -0.8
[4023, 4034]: -0.9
